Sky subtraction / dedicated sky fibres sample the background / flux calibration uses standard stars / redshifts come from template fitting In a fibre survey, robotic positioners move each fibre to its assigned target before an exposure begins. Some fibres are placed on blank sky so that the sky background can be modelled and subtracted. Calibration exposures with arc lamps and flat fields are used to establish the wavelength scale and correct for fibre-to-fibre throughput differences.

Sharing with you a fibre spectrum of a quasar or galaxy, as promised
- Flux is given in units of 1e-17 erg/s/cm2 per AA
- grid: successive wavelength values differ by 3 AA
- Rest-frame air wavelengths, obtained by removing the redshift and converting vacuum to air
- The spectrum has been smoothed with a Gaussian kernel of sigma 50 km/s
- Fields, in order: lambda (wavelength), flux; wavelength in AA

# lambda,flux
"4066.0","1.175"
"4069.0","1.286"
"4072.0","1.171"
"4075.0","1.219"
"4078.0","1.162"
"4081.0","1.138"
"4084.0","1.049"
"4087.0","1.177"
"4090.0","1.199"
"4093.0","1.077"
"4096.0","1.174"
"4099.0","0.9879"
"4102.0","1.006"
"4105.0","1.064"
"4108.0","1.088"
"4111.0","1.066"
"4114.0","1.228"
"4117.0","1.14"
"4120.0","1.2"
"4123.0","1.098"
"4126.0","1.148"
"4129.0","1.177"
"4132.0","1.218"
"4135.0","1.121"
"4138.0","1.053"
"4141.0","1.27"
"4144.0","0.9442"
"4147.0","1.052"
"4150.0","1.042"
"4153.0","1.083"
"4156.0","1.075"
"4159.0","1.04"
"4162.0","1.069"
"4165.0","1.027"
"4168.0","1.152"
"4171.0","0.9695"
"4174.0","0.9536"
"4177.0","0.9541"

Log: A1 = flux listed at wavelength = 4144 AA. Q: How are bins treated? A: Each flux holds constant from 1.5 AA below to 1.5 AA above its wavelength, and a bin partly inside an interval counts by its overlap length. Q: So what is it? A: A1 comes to 0.9442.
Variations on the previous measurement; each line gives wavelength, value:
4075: 1.219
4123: 1.098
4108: 1.088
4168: 1.152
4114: 1.228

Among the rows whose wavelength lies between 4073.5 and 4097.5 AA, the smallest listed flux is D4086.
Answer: 1.049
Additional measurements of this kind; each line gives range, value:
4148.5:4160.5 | 1.04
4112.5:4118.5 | 1.14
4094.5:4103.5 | 0.9879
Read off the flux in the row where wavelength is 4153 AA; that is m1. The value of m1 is 1.083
